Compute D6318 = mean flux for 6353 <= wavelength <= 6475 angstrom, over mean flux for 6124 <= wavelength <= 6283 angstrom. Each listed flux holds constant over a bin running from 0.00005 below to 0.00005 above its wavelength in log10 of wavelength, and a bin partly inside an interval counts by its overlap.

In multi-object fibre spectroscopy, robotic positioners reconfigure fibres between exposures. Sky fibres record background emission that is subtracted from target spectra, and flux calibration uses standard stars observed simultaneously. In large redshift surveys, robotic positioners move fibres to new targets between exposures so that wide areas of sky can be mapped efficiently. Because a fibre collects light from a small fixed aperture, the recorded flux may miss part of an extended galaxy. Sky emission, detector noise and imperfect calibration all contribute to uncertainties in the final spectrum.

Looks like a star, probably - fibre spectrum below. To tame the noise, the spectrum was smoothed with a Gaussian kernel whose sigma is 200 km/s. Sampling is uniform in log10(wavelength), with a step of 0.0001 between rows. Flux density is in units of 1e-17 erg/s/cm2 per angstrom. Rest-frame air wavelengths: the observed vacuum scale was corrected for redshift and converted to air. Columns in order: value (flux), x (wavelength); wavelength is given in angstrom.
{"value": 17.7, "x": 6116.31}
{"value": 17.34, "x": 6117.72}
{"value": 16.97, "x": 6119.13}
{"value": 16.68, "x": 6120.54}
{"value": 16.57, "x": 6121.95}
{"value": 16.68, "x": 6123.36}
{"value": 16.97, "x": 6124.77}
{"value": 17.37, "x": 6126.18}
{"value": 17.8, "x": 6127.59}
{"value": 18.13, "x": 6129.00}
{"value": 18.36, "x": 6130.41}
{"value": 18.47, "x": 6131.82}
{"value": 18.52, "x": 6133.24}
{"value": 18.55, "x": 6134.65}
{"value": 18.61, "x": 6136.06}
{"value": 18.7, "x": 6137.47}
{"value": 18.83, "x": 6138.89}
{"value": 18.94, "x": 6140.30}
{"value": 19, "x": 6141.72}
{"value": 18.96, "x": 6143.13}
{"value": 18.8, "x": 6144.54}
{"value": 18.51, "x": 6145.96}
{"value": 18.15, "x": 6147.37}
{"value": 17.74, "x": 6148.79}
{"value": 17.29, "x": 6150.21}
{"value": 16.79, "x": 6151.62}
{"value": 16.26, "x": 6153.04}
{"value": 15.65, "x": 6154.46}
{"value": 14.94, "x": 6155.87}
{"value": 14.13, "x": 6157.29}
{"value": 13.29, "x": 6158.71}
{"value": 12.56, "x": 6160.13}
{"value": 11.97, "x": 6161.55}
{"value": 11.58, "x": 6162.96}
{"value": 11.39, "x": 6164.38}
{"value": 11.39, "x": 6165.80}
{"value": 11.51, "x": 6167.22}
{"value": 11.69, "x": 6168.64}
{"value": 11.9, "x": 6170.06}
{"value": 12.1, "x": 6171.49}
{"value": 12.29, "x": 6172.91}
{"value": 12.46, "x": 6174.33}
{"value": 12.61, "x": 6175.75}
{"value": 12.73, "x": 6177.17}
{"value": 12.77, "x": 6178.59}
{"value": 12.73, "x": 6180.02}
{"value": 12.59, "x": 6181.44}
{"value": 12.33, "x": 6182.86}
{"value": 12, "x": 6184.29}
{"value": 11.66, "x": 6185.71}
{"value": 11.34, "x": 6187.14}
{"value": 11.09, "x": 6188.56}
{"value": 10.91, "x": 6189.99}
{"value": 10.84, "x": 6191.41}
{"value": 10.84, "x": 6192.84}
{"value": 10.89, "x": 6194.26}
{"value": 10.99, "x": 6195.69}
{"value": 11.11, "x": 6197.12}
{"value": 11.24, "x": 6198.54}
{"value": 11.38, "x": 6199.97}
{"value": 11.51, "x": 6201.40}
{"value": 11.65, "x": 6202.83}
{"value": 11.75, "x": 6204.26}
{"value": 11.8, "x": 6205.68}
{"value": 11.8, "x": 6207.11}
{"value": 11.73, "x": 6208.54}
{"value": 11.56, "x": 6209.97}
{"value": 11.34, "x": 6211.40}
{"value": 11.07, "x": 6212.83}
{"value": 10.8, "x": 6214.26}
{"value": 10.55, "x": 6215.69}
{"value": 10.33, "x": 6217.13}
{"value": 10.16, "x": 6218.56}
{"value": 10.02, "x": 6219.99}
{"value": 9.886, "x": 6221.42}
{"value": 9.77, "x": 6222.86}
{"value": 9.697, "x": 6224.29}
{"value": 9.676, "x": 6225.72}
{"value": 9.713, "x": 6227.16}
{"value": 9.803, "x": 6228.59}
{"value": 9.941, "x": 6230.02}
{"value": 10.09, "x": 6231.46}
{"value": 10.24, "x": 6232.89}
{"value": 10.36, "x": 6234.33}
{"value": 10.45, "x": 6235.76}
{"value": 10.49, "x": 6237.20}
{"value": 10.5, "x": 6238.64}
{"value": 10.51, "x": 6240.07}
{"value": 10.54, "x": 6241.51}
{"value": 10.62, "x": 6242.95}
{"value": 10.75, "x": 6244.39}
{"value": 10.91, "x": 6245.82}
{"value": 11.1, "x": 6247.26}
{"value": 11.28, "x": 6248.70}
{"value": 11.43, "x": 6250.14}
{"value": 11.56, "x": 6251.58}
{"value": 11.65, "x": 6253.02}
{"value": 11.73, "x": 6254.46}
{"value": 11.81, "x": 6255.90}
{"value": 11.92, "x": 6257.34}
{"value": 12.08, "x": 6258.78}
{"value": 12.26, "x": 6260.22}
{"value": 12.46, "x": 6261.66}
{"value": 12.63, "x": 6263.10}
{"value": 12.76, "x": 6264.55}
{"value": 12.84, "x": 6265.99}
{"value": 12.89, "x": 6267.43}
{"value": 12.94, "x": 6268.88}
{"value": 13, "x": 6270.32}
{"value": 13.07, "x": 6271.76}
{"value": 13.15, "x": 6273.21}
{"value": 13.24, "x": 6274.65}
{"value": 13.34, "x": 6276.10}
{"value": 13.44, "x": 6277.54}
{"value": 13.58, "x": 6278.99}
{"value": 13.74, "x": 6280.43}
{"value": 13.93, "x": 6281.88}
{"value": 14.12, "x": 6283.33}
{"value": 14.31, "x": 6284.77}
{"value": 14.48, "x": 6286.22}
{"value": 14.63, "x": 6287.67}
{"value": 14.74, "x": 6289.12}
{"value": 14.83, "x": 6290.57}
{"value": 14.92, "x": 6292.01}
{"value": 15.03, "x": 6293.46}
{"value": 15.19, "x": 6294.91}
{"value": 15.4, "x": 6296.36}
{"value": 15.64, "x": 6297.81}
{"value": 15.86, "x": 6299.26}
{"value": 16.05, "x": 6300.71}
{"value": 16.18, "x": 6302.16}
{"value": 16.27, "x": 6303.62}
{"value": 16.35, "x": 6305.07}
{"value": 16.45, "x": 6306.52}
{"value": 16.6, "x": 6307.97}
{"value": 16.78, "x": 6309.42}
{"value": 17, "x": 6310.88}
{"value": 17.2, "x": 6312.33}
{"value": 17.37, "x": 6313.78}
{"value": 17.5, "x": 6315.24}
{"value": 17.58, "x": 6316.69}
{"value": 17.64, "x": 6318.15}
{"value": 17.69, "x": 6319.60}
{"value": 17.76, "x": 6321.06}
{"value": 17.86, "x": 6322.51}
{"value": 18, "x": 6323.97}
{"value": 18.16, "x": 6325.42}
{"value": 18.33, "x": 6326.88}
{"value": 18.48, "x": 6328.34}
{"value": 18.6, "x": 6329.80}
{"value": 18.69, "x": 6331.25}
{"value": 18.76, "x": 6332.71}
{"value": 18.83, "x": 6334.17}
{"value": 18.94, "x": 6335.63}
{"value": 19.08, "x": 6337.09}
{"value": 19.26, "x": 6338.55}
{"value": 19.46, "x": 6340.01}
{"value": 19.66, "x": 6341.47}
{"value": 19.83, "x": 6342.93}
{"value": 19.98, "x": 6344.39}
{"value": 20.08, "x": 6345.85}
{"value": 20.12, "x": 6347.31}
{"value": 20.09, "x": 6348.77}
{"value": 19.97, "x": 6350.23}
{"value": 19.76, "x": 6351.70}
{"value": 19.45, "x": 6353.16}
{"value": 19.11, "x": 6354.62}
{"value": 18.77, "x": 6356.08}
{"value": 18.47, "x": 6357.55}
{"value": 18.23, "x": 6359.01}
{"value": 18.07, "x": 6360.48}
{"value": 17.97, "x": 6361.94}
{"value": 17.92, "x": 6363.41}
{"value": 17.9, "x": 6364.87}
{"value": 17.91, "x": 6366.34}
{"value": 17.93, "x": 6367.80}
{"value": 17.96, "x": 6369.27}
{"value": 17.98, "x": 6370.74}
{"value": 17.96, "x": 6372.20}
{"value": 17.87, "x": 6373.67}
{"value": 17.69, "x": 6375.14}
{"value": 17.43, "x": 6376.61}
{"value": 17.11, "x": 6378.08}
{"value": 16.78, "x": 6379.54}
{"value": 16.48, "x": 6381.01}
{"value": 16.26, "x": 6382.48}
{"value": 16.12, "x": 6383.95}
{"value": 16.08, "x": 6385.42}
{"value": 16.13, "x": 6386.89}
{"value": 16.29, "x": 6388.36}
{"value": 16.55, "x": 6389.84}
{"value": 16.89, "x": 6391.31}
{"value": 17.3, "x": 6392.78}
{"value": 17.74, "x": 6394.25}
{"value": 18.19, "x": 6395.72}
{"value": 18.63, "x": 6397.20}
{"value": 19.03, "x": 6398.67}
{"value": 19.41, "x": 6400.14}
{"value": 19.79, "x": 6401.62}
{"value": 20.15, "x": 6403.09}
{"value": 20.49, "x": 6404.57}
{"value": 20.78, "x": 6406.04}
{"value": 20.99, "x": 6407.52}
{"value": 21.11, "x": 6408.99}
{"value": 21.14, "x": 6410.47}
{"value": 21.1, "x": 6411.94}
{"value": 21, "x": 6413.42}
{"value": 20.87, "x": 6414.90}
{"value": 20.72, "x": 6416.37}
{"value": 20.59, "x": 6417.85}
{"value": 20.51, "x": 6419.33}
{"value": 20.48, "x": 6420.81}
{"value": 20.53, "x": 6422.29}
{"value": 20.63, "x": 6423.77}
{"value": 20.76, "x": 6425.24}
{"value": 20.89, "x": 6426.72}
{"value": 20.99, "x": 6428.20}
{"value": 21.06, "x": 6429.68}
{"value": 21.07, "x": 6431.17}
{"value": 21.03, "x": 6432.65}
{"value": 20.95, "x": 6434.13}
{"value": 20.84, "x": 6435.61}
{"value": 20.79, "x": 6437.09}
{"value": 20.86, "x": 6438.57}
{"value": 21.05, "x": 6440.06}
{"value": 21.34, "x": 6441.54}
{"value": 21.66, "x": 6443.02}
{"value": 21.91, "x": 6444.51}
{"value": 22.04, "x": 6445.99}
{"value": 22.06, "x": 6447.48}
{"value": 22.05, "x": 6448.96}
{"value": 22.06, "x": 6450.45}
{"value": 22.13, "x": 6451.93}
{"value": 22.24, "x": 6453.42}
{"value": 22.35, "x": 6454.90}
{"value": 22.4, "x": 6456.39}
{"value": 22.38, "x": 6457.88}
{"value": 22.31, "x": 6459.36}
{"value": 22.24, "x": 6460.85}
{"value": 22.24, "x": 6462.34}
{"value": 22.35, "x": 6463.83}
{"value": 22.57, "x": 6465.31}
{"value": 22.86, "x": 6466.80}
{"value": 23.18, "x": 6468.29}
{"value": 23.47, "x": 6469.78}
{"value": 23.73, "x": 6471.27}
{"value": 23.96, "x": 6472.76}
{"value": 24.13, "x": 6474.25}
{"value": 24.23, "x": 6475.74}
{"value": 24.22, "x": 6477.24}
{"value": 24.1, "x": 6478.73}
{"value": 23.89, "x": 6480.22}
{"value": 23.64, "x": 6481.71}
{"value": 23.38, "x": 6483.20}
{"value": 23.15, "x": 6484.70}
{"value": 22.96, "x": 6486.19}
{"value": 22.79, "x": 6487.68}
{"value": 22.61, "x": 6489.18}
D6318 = 1.6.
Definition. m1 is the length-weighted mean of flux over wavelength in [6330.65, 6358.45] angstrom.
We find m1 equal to 19.4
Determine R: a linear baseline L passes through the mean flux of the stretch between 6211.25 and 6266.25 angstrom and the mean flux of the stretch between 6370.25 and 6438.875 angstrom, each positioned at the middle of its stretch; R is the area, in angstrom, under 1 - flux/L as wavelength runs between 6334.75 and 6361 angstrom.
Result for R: -4.79 angstrom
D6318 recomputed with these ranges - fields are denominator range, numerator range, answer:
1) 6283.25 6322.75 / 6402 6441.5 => 1.29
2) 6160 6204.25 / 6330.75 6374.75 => 1.61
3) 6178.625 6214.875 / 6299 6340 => 1.54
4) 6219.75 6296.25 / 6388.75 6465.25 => 1.71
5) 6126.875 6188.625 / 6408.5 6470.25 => 1.44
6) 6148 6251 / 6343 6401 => 1.55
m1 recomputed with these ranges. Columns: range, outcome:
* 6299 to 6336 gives 17.5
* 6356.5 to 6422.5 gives 18.6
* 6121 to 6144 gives 18.1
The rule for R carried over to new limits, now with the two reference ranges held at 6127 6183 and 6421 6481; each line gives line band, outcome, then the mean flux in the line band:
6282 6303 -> 3.9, 15.1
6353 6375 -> 2.1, 18.2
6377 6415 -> 4.3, 18.5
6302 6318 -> 1.7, 16.9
